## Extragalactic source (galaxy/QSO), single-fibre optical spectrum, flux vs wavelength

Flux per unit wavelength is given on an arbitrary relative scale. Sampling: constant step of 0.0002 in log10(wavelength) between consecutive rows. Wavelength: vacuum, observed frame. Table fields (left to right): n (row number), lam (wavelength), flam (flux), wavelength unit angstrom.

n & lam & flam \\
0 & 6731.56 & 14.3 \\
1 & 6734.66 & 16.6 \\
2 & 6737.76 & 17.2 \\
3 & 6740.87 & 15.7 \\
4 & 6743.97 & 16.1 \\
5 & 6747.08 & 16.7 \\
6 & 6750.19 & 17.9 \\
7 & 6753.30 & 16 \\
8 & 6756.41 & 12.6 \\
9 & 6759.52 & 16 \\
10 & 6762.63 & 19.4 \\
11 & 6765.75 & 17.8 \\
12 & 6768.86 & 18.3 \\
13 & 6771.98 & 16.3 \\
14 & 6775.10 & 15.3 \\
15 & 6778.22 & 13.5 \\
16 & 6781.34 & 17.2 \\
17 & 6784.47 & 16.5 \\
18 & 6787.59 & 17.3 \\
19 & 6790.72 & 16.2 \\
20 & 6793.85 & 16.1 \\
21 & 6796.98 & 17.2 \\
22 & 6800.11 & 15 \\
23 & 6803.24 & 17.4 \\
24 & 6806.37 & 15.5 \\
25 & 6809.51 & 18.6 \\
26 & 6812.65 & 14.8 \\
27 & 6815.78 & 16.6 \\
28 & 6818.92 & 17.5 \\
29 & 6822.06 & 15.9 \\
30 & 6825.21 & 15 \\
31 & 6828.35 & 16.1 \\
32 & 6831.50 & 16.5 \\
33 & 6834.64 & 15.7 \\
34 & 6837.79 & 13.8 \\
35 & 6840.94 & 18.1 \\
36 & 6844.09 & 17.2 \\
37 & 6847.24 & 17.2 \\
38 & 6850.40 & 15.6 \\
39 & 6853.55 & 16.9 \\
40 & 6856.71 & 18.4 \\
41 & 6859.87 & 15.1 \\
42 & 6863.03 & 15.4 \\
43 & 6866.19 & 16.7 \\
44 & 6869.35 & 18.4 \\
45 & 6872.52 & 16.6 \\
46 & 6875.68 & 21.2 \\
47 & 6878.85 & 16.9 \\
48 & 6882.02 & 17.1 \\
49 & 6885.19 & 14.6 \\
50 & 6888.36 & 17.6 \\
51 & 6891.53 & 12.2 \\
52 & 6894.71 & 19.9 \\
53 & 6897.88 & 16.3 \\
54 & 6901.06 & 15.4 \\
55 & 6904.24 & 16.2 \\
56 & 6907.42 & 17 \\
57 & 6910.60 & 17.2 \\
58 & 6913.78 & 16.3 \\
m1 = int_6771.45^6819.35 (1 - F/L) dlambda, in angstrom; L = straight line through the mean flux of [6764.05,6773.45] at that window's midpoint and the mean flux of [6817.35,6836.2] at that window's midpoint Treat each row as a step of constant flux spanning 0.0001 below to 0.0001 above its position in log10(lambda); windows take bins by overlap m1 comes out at 1.6 angstrom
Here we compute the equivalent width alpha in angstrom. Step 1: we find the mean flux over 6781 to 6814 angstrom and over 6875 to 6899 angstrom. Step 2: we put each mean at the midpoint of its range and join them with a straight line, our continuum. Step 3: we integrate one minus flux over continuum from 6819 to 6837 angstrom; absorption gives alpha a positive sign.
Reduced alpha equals 0.8 angstrom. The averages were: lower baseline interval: 16.5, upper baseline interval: 16.8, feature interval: 15.9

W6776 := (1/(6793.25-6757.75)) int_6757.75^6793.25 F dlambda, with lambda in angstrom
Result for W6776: 16.7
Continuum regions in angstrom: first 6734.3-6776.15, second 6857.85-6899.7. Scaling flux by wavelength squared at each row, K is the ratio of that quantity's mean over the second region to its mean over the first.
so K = 1.0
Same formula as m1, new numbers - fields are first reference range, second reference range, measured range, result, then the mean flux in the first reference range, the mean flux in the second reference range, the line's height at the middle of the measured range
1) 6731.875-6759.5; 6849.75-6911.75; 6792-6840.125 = 0.7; 16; 16.7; 16.4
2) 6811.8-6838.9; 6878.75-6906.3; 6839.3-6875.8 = -2.4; 15.8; 16.2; 16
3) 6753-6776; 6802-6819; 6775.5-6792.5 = 0.5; 16.5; 16.7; 16.6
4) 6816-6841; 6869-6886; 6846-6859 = -0.1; 16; 17.5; 16.7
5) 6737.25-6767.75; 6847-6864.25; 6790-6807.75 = 0.3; 16.5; 16.4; 16.5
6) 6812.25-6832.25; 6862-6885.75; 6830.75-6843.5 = 0.3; 16.1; 17.3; 16.4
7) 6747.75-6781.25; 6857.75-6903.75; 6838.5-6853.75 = -0.2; 16.4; 16.7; 16.6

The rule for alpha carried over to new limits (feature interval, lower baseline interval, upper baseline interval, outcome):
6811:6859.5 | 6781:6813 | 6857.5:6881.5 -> 1.7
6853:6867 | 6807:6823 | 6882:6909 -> -0.1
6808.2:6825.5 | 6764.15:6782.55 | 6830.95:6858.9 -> 0.0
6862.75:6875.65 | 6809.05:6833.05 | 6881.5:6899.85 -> -1.0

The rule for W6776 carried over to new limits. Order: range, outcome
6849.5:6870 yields 16.6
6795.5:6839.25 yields 16.1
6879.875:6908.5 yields 16.3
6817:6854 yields 16.3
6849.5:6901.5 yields 16.8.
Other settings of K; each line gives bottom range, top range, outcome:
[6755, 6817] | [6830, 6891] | 1.04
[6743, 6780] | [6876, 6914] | 1.05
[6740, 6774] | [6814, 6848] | 1.00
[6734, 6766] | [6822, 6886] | 1.04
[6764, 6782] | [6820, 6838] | 0.97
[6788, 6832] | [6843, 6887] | 1.05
